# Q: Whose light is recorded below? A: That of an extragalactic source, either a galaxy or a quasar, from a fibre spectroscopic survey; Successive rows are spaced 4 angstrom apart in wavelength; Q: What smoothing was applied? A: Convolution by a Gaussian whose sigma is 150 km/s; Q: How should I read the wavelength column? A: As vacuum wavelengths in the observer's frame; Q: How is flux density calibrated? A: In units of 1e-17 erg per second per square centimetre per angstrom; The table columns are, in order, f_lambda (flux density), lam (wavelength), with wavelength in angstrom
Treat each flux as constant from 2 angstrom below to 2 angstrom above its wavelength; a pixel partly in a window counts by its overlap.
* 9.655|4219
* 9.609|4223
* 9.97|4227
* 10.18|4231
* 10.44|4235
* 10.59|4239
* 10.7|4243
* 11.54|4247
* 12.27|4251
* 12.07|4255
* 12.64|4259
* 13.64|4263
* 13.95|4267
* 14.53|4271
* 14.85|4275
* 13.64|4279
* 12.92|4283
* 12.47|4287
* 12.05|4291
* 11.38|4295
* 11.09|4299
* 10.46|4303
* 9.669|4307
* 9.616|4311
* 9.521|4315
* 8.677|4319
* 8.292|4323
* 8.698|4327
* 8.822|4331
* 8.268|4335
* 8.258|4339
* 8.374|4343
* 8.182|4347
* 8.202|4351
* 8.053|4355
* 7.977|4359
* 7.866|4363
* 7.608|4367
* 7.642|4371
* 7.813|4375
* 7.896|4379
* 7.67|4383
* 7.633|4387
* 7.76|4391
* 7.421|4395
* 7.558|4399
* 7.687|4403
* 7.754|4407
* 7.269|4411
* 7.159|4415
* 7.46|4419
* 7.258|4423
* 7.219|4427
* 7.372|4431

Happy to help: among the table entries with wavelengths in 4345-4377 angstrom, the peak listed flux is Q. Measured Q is 8.202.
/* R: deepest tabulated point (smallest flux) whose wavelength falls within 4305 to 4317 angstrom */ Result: 9.521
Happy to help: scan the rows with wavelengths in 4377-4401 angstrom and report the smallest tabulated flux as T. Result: 7.421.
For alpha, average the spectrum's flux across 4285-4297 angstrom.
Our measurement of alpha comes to 12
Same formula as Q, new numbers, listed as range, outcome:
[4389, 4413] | 7.76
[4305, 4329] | 9.669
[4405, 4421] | 7.754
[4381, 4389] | 7.67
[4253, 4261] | 12.64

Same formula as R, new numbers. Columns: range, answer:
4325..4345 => 8.258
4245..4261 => 11.54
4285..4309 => 9.669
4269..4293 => 12.05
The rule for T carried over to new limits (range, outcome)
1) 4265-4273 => 13.95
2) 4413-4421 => 7.159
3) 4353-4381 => 7.608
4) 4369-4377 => 7.642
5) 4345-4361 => 7.977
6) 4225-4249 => 9.97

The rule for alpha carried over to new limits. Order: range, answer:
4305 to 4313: 9.64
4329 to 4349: 8.38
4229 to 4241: 10.4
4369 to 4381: 7.78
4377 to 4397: 7.68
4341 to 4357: 8.2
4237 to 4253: 11.3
